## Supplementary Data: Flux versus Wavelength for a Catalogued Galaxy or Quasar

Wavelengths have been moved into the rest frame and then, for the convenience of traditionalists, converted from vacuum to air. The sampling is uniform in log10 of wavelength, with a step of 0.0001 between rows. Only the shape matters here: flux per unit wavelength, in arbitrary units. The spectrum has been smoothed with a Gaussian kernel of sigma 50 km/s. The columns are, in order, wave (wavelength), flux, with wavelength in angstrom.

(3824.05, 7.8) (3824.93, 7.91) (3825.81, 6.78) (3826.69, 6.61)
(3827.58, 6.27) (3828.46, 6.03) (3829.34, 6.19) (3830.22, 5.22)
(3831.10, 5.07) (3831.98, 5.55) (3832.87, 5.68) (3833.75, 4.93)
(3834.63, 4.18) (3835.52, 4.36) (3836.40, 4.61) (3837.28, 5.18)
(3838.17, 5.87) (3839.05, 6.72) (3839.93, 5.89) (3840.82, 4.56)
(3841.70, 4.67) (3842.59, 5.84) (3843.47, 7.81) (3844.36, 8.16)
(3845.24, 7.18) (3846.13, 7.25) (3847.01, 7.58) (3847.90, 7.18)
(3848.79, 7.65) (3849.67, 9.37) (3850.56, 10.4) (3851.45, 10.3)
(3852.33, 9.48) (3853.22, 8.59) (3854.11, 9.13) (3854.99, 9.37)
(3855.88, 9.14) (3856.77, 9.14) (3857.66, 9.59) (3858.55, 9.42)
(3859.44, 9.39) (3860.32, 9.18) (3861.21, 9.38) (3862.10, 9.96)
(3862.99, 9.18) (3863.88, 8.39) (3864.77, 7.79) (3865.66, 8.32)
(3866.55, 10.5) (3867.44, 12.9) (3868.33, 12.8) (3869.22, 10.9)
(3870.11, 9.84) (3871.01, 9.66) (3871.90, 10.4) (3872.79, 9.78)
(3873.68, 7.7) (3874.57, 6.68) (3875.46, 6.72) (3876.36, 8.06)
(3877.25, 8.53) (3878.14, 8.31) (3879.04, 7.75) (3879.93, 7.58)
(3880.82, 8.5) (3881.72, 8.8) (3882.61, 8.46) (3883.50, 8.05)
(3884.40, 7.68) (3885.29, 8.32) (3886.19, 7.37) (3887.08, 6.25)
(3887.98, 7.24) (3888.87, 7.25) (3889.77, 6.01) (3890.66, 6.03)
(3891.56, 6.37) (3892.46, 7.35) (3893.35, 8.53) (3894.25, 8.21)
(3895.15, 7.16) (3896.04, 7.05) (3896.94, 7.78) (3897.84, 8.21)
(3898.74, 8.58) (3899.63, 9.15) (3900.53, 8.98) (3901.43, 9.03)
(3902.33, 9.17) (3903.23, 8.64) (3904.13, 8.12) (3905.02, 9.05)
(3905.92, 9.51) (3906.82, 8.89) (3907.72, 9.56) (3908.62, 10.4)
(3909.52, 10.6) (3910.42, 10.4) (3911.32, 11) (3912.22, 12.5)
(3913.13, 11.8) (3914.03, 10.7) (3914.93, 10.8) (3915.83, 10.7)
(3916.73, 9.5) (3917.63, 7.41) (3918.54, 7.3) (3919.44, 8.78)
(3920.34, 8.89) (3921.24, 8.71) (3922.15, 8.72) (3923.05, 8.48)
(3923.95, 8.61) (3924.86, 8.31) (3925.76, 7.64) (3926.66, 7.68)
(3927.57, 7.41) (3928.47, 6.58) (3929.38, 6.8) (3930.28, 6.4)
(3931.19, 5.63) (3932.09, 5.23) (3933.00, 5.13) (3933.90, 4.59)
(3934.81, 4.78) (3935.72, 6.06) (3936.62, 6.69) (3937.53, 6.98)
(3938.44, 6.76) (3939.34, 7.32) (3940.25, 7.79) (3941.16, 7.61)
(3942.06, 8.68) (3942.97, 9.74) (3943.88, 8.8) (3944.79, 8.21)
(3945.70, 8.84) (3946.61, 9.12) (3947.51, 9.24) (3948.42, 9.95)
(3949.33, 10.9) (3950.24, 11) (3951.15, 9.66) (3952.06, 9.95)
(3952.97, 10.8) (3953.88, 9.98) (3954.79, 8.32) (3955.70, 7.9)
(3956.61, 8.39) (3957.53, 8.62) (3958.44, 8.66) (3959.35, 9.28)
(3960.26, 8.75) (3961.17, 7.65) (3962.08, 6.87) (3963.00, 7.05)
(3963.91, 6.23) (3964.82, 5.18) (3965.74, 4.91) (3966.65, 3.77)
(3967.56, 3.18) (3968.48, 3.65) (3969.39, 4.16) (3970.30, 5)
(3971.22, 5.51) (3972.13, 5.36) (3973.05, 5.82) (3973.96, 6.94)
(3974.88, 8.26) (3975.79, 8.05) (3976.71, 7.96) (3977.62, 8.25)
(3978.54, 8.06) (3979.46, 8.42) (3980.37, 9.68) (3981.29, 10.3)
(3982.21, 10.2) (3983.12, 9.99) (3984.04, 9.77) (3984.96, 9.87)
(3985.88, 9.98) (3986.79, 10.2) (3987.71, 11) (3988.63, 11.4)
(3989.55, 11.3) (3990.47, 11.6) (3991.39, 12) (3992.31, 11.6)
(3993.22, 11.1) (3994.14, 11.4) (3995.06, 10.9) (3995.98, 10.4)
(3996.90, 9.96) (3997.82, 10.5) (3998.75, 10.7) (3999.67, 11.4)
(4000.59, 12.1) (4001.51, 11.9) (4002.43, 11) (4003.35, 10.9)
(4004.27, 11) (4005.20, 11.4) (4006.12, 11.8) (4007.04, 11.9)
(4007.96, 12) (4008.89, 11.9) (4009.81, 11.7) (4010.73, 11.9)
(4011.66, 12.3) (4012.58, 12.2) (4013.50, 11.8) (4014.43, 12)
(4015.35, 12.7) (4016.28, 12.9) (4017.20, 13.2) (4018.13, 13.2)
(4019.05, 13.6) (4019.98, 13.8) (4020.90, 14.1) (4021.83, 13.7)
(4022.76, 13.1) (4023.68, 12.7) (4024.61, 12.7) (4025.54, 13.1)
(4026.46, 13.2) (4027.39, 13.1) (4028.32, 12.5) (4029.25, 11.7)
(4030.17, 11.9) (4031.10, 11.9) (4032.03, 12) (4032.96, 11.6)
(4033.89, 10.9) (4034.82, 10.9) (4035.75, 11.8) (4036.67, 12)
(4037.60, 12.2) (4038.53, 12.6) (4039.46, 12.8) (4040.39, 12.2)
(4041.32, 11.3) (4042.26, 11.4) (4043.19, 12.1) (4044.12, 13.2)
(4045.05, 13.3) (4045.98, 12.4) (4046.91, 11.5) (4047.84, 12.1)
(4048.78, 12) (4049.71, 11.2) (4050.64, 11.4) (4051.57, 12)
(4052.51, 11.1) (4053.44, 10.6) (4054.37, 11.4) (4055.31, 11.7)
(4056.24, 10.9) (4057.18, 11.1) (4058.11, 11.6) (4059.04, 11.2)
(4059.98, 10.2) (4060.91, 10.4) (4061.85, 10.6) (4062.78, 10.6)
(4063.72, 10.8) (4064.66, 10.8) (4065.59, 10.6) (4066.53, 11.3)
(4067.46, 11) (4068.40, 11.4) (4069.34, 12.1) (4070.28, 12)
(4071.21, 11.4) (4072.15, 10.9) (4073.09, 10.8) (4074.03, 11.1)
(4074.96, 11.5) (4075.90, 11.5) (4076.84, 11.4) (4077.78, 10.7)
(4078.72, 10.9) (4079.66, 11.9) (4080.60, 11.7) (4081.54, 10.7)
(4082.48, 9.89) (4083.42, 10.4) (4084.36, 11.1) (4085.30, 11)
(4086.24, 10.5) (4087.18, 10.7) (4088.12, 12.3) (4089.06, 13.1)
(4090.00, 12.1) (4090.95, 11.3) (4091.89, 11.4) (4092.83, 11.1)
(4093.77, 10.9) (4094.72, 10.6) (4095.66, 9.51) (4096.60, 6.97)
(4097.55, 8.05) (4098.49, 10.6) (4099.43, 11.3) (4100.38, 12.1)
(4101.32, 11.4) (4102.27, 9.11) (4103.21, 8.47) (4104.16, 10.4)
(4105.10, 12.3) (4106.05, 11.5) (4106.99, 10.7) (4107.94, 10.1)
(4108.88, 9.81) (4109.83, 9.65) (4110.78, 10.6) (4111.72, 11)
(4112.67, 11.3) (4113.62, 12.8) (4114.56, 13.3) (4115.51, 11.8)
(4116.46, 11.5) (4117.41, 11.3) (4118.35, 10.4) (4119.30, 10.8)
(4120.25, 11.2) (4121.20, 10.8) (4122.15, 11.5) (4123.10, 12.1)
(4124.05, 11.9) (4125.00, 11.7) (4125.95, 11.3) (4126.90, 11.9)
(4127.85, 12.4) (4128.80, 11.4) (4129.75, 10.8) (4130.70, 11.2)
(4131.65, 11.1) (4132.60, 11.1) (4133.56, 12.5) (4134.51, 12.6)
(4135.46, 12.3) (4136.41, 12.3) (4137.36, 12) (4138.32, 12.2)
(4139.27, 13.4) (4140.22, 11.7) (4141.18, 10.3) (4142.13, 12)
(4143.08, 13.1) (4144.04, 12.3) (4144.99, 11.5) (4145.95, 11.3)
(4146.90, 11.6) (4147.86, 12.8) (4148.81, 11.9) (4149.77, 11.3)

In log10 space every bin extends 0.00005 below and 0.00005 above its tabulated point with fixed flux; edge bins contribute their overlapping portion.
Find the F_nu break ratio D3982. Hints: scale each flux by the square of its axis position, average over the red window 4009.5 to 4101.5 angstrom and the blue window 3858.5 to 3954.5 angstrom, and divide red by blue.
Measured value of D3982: 1.47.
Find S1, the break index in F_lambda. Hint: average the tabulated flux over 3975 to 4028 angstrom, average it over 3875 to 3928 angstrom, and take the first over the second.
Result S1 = 1.33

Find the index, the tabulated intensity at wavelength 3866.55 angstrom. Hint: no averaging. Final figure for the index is 10.5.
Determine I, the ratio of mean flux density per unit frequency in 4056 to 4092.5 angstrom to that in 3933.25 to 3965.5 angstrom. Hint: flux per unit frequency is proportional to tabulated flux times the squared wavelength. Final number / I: 1.46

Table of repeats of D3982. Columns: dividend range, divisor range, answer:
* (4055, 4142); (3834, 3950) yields 1.50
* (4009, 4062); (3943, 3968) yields 1.53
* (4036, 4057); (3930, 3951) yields 1.63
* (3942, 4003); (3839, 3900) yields 1.13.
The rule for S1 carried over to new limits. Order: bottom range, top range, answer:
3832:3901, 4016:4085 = 1.47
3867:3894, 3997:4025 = 1.46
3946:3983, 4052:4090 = 1.43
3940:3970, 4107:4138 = 1.44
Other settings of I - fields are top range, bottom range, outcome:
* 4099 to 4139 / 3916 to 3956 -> 1.54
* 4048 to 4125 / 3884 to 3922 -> 1.39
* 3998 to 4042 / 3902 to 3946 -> 1.54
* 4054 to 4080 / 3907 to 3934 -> 1.39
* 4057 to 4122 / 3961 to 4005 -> 1.31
